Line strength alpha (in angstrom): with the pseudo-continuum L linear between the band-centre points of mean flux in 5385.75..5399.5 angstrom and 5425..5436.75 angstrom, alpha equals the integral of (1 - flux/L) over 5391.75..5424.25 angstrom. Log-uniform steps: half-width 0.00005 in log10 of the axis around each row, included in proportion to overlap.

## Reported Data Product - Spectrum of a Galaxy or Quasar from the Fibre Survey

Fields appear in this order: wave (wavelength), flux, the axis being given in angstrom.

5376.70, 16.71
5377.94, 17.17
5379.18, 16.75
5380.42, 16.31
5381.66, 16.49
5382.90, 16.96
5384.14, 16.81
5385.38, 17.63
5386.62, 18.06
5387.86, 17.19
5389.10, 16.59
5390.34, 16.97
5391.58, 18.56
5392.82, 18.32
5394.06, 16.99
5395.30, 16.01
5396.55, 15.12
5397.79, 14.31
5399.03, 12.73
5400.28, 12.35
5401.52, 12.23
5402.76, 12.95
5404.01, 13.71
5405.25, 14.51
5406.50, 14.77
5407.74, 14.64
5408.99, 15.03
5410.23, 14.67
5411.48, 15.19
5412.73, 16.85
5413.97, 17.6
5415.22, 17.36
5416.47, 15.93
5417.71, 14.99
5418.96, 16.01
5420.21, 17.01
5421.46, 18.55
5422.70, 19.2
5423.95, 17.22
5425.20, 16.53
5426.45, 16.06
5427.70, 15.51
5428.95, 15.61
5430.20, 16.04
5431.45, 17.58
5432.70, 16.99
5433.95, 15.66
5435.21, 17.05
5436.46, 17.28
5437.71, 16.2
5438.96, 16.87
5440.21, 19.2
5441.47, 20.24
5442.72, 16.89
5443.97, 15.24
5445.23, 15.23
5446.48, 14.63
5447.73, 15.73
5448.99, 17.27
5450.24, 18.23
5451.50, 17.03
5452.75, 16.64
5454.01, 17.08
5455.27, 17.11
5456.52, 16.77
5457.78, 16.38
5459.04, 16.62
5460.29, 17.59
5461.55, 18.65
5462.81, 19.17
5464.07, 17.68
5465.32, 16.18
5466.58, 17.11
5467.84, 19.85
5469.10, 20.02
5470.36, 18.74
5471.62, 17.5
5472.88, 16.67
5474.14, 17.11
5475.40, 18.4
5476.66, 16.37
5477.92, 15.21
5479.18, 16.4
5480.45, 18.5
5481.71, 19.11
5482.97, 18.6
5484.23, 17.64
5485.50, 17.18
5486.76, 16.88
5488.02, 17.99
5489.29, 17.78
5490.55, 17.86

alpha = 1.8 angstrom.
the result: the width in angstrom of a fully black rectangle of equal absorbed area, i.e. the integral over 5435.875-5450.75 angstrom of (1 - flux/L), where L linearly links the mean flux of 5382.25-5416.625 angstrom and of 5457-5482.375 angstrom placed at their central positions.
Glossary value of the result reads 0.0 angstrom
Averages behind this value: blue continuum 15.7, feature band 16.9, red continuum 17.7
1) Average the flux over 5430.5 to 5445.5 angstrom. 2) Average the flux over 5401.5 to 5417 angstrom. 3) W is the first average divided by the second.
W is 1.1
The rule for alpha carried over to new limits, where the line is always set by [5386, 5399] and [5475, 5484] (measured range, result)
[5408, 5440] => 0.8 angstrom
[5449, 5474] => -0.4 angstrom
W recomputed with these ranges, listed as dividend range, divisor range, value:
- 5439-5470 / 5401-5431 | 1.10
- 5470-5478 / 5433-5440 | 1.03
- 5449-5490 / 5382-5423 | 1.10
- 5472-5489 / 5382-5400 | 1.05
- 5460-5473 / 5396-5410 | 1.31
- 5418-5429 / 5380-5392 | 0.98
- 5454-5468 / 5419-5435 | 1.04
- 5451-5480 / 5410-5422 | 1.06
